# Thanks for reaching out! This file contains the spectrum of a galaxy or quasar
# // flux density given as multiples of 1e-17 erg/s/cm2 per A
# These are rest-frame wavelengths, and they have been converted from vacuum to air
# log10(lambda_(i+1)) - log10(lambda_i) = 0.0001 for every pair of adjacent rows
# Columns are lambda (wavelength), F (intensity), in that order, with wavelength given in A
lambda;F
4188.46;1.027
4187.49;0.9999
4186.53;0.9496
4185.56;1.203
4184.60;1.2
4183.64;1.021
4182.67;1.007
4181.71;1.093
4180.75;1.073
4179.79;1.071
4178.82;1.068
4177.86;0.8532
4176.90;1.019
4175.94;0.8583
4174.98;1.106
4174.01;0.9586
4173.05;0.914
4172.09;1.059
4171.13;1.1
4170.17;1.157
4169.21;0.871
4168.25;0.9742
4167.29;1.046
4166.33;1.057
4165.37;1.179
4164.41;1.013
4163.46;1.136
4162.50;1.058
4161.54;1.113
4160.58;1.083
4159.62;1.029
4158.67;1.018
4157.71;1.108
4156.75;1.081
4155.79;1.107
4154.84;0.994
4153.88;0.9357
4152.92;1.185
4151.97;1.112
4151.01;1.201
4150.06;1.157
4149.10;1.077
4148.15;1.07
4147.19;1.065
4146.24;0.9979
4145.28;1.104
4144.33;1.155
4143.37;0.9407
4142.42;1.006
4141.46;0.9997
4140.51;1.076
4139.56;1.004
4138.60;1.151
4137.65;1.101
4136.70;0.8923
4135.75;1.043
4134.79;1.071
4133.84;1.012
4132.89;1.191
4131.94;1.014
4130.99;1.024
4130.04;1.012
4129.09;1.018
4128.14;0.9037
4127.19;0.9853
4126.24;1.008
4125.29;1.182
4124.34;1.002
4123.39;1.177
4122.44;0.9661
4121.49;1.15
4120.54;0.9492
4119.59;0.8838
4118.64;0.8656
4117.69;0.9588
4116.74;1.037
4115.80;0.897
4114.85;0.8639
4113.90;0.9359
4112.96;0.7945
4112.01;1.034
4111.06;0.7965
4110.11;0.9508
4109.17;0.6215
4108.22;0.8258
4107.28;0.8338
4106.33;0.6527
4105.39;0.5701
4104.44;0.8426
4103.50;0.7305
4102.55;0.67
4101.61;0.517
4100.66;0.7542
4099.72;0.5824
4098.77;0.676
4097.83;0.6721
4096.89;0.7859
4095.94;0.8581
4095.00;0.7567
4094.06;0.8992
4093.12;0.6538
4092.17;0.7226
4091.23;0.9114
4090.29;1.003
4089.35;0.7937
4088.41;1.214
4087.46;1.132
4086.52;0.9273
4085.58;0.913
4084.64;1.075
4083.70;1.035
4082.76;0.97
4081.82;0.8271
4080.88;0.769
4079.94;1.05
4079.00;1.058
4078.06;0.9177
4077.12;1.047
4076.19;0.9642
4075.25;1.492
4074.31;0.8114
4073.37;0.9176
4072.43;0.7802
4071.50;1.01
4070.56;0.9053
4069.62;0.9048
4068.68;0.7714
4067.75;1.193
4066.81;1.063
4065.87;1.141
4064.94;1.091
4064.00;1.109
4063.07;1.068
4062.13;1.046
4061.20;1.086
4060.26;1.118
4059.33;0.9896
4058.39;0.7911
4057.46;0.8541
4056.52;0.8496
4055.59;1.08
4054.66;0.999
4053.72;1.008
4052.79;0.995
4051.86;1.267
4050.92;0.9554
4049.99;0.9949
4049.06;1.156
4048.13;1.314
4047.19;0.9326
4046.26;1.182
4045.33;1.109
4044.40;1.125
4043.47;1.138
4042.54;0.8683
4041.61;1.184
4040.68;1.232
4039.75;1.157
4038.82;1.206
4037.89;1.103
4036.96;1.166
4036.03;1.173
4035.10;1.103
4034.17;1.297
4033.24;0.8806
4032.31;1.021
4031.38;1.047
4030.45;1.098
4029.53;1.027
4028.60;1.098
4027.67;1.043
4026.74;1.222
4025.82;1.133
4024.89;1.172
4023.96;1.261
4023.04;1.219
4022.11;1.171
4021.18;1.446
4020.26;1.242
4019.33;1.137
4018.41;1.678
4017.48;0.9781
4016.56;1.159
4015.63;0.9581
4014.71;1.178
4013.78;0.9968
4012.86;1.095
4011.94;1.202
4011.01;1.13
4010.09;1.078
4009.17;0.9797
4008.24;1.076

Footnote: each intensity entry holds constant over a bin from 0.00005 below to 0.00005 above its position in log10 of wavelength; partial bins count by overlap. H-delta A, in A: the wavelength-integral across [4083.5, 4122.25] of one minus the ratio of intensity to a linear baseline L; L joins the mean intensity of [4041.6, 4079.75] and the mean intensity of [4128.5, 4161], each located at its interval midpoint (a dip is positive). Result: 7.3 A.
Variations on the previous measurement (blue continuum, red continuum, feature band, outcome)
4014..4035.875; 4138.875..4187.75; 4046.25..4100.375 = 7.5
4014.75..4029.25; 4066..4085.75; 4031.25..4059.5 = 0.7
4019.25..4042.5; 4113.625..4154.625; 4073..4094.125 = 2.5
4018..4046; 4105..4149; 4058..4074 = 1.4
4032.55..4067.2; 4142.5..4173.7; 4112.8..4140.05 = 1.6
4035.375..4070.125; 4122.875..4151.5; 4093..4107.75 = 4.8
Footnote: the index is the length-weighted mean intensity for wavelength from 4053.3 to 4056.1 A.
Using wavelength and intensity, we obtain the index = 1.03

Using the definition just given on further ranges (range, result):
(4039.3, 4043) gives 1.11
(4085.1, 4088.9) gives 1.04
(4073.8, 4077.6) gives 1.08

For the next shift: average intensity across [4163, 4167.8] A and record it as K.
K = 1.09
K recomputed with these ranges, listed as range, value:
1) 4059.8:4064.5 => 1.08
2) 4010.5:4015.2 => 1.12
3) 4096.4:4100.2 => 0.68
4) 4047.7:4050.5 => 1.15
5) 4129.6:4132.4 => 1.02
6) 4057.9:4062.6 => 1.01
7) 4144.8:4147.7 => 1.06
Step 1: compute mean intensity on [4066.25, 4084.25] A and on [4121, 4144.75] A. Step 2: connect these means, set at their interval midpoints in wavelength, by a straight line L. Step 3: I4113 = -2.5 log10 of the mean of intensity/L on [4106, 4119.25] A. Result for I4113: 0.18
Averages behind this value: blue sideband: 0.974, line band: 0.864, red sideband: 1.04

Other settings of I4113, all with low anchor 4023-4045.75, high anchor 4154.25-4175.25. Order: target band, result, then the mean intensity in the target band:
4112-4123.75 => 0.13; 0.957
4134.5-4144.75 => 0.03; 1.04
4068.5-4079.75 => 0.13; 0.972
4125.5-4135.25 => 0.04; 1.03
